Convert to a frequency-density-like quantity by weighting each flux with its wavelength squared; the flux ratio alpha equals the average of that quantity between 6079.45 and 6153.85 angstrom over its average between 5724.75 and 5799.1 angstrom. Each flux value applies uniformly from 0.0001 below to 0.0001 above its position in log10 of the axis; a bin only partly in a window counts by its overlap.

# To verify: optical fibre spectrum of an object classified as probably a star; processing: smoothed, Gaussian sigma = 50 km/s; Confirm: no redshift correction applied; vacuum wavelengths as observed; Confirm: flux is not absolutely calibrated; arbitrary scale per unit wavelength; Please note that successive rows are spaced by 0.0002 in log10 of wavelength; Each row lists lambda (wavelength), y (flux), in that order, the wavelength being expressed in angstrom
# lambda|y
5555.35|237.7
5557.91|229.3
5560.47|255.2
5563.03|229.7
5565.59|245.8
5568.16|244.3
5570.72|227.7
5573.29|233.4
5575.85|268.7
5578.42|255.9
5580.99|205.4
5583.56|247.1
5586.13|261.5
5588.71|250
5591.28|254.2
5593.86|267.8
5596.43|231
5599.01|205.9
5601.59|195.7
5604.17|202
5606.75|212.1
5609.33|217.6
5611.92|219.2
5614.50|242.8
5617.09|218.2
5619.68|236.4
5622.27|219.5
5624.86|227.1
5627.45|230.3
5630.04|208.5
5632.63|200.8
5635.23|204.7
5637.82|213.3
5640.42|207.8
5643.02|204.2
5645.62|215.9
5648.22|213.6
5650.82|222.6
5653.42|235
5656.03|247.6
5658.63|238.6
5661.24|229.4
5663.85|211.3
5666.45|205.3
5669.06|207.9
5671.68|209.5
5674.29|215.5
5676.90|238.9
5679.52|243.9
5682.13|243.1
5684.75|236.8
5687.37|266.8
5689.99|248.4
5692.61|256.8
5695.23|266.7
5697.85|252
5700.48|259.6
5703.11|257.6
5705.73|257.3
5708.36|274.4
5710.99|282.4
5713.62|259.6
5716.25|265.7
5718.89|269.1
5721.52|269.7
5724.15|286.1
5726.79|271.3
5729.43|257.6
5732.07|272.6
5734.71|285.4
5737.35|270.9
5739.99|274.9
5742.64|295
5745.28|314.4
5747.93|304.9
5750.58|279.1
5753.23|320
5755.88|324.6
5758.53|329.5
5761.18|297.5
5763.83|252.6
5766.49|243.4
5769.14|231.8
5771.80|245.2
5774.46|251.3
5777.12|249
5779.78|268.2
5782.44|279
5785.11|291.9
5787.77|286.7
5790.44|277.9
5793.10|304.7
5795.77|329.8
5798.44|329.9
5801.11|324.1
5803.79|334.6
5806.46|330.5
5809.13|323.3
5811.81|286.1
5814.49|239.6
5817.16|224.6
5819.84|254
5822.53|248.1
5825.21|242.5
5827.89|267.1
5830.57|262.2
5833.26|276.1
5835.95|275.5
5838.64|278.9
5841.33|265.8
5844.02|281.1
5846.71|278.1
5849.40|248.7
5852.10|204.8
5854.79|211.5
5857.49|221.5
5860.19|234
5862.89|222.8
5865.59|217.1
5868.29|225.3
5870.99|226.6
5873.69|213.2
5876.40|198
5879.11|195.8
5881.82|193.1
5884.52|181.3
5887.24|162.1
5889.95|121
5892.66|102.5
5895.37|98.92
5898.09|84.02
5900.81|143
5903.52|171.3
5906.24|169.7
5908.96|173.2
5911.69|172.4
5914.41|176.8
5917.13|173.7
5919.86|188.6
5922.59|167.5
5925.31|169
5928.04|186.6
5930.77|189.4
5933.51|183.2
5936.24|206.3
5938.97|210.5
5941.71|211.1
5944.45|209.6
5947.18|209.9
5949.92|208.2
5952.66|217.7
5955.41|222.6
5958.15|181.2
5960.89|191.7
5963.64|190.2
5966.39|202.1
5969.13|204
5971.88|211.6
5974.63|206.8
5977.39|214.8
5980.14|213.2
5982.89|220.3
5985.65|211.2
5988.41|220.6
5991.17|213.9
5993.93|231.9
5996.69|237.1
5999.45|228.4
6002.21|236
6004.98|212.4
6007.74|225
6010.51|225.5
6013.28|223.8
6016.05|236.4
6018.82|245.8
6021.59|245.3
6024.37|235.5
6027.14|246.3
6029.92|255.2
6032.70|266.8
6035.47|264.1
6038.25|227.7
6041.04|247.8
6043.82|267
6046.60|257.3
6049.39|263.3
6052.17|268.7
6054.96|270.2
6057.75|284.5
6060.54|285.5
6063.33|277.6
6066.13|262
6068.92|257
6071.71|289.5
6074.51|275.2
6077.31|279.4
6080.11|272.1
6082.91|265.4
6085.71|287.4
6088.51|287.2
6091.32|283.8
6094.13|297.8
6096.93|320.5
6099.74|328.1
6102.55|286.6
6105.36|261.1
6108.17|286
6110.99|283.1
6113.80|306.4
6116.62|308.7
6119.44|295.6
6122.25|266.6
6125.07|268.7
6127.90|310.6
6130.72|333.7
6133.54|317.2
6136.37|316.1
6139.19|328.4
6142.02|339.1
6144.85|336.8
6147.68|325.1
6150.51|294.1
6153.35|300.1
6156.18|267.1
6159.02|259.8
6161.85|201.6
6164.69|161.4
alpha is 1.20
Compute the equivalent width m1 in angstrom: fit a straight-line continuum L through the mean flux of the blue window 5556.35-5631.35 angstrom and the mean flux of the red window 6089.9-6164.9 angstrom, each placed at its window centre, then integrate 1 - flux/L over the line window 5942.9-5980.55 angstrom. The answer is 9.5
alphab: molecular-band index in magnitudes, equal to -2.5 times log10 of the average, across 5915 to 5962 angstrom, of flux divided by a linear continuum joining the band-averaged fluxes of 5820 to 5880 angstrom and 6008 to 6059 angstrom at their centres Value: 0.25 mag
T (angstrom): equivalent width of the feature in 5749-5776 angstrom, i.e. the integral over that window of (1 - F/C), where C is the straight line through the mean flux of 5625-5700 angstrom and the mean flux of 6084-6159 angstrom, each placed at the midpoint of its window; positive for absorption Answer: -3.7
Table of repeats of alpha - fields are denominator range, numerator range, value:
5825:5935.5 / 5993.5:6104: 1.38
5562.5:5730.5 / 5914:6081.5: 1.09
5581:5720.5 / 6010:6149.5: 1.39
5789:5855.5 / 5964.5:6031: 0.86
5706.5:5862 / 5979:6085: 0.99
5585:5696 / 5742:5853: 1.30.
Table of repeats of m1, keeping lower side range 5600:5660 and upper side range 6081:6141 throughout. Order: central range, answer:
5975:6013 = 7.67 angstrom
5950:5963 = 3.29 angstrom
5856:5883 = 4.49 angstrom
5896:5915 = 8.00 angstrom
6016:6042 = 3.32 angstrom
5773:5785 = -1.07 angstrom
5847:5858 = 1.21 angstrom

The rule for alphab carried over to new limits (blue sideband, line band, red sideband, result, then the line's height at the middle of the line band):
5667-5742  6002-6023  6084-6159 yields 0.24 mag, 289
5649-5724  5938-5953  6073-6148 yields 0.30 mag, 278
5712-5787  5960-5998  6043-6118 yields 0.30 mag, 281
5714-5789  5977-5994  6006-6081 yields 0.20 mag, 261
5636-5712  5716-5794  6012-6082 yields -0.16 mag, 242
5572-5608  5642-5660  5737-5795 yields 0.12 mag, 251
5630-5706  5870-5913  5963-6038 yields 0.37 mag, 228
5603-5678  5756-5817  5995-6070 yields -0.23 mag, 231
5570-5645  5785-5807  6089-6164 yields -0.24 mag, 251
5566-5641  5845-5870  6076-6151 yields 0.15 mag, 264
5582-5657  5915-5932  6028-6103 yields 0.40 mag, 259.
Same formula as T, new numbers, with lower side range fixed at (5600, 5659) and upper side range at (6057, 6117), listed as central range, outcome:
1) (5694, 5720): -3.9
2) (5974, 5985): 2.3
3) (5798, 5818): -4.5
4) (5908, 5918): 3.3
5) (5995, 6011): 2.7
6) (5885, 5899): 7.5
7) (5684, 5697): -1.6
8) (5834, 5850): -1.5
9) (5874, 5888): 3.6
